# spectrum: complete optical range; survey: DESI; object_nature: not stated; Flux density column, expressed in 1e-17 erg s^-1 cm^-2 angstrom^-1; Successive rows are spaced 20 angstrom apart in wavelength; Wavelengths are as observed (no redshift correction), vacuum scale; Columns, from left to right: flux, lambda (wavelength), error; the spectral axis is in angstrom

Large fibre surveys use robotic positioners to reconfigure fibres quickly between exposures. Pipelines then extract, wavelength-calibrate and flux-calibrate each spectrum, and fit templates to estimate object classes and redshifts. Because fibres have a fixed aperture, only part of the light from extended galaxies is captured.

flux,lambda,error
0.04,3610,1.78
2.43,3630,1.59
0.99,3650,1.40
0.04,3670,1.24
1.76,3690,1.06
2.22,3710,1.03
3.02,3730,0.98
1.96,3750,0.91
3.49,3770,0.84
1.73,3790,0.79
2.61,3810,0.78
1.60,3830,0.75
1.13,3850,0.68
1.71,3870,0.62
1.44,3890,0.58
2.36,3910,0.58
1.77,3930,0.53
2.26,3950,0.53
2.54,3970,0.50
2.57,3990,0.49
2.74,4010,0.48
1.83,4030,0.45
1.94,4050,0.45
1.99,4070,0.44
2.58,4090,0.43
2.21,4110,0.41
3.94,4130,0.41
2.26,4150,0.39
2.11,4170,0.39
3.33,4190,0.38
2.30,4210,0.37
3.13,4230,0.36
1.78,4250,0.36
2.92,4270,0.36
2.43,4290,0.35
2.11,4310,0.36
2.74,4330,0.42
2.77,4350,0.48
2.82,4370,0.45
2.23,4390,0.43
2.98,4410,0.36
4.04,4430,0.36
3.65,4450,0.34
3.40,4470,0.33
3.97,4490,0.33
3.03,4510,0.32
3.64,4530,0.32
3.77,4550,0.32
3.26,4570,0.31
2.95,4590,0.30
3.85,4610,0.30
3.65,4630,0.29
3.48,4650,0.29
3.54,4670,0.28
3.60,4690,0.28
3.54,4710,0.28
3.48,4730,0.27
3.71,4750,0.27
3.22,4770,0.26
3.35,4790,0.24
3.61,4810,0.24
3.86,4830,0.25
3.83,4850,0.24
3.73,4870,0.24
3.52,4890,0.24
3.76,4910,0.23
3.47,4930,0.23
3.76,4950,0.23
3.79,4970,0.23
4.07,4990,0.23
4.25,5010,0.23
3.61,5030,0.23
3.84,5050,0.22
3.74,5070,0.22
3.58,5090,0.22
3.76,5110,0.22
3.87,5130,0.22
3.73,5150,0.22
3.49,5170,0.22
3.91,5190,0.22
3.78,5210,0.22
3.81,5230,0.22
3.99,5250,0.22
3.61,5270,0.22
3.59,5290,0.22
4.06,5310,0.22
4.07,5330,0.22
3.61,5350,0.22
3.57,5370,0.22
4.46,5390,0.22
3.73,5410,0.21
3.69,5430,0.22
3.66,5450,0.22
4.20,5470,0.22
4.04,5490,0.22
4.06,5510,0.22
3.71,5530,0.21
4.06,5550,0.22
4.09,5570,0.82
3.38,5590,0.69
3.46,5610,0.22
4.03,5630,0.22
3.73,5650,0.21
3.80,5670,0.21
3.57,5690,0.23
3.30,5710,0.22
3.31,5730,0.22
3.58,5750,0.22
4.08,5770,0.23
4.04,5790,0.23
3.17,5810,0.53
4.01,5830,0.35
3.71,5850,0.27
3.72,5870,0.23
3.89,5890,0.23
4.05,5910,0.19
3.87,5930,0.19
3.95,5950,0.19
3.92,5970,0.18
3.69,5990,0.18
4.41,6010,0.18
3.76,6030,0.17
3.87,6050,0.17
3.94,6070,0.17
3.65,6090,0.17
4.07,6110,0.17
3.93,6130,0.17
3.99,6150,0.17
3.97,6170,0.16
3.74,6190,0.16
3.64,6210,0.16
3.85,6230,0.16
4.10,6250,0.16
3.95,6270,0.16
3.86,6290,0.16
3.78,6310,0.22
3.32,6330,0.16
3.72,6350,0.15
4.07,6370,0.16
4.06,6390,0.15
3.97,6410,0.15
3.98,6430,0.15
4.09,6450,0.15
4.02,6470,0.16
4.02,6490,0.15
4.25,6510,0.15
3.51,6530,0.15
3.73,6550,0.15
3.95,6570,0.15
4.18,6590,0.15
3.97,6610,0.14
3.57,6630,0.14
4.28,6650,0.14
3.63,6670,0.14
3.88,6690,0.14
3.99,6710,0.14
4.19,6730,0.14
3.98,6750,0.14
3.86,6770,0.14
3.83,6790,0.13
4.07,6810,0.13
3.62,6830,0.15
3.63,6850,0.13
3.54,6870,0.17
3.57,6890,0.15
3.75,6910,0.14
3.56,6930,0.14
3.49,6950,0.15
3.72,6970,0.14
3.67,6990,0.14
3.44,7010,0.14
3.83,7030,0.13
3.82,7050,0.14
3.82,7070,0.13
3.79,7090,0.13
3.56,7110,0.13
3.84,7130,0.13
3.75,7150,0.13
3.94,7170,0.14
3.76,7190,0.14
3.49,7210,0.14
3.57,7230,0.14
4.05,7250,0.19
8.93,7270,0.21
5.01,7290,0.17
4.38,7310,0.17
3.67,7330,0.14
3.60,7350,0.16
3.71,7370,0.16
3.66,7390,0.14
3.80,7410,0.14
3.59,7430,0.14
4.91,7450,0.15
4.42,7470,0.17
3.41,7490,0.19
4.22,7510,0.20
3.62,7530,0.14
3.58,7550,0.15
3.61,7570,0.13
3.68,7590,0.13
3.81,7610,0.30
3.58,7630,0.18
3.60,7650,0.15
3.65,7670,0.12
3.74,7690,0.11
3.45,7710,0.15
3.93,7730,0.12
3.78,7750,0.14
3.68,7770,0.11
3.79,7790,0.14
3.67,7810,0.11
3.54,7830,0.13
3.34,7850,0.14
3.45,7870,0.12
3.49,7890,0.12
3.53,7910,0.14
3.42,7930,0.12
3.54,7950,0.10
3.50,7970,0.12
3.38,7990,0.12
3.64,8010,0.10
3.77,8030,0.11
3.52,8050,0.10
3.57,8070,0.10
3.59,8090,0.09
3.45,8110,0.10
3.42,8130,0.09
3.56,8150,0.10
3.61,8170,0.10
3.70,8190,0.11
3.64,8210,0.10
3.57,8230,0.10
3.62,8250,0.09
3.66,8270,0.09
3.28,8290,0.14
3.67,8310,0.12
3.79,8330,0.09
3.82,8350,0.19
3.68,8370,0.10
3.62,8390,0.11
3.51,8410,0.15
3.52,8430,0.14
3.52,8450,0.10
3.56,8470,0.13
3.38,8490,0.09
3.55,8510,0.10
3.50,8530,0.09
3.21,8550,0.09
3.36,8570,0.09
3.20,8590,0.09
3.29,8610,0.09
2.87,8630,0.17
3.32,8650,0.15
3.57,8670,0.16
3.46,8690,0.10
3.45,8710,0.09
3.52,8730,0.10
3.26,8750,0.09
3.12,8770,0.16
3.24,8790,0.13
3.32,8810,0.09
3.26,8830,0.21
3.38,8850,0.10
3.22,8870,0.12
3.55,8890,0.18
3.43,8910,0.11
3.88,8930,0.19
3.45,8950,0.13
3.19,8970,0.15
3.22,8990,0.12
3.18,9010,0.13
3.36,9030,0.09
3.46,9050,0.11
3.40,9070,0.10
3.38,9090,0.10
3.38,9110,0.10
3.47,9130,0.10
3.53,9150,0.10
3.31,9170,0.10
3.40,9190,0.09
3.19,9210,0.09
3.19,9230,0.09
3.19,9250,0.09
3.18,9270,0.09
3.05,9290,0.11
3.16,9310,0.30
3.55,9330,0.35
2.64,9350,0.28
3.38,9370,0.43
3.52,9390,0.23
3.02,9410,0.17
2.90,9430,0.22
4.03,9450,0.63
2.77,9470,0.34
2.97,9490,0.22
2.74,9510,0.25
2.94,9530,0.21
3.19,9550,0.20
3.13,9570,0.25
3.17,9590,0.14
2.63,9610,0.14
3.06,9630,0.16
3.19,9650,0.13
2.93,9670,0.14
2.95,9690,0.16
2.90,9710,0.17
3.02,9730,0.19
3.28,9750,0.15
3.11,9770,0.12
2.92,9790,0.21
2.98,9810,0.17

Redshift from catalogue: 0.11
